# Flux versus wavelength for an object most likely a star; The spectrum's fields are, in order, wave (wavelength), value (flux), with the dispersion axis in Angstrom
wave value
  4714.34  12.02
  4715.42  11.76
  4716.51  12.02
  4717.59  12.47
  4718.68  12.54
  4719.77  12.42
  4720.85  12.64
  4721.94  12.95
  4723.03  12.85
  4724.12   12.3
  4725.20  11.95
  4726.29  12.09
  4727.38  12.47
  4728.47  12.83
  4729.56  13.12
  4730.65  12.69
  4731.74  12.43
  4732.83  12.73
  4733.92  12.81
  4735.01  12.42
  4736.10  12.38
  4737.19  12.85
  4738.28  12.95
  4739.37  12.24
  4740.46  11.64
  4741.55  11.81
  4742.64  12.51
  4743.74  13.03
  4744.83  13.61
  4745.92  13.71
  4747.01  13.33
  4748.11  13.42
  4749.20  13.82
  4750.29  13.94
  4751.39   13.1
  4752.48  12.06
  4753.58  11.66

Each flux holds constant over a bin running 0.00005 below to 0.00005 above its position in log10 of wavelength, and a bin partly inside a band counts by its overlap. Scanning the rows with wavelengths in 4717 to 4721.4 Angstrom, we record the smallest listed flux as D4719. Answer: 12.42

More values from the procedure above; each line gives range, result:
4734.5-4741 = 11.64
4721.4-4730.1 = 11.95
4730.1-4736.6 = 12.38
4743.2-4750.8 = 13.03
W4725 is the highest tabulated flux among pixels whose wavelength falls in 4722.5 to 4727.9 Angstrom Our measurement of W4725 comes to 12.85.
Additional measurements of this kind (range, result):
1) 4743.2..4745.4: 13.61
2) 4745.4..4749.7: 13.82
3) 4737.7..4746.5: 13.71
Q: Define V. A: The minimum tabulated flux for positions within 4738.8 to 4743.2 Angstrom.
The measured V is 11.64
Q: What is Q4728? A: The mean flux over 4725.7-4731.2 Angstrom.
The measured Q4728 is 12.6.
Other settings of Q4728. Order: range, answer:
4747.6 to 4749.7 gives 13.6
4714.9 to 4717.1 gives 11.9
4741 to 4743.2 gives 12.1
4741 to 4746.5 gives 12.9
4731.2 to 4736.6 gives 12.6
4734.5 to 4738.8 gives 12.7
